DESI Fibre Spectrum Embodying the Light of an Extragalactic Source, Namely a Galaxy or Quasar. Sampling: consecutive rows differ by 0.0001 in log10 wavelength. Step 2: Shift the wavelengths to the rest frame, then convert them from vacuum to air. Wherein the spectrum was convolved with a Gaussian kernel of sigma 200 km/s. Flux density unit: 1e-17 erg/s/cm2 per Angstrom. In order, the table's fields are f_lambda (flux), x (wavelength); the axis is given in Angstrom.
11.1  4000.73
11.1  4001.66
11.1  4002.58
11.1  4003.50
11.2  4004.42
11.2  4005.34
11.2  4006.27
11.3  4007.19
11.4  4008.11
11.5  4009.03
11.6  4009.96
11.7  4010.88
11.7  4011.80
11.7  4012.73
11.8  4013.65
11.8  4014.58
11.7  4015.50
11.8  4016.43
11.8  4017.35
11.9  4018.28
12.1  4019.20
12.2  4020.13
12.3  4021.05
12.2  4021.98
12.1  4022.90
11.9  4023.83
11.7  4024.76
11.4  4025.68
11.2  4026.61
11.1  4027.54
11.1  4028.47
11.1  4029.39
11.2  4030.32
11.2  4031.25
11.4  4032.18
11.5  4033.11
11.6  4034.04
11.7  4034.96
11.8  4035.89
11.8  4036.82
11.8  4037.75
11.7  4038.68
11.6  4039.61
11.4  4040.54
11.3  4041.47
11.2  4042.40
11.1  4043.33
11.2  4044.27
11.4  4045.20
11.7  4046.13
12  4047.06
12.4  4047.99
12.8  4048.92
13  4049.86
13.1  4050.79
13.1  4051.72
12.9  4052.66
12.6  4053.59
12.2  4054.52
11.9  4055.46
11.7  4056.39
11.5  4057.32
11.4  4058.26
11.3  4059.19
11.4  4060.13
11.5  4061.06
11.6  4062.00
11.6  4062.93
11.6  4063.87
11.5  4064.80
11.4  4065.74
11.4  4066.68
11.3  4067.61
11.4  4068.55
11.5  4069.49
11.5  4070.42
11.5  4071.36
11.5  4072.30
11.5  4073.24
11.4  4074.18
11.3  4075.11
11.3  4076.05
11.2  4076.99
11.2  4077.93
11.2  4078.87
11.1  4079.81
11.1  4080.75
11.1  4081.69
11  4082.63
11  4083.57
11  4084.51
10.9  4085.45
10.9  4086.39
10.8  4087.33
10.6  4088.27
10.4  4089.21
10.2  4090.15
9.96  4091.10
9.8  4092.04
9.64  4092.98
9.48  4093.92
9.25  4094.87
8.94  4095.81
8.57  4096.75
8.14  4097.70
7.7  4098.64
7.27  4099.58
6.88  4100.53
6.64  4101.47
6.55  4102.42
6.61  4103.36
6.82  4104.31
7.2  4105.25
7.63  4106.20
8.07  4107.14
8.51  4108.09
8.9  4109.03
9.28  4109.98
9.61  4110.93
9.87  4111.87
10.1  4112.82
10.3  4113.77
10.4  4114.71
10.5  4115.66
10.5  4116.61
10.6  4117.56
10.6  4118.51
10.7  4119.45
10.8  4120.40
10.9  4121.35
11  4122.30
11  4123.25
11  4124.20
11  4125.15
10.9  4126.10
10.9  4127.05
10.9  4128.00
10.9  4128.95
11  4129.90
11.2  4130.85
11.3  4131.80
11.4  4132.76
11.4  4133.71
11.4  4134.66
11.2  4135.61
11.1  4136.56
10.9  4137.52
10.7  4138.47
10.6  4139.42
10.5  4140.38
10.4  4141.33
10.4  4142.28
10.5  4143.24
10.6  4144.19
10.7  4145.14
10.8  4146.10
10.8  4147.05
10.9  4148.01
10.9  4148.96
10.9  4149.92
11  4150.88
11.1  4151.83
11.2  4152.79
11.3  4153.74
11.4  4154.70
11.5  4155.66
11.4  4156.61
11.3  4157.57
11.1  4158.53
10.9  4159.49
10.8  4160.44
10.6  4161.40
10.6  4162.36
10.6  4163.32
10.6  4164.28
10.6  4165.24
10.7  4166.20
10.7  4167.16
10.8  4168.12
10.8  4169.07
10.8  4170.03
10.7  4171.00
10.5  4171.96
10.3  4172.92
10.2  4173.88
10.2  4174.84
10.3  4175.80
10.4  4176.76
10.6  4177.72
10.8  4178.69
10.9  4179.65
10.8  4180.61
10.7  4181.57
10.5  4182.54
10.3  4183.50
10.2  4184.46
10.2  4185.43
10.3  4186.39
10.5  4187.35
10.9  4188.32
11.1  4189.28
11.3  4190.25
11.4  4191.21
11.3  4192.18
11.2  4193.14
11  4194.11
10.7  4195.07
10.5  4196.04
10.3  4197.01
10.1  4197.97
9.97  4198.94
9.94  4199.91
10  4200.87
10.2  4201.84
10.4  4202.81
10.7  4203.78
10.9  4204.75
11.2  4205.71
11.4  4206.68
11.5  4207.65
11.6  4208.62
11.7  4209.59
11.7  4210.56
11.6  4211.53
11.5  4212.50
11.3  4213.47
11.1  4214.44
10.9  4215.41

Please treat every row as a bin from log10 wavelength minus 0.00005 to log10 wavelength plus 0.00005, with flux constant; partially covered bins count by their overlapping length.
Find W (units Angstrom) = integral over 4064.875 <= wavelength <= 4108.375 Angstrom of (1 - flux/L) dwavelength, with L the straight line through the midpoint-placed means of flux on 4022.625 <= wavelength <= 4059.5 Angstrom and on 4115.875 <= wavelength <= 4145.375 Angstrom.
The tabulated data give 5.5 Angstrom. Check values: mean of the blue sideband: 11.8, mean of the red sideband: 10.9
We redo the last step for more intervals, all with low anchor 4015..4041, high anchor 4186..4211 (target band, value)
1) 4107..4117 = 1.4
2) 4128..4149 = 0.4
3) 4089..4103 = 3.4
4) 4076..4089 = 0.4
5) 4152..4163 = -0.1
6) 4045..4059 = -0.9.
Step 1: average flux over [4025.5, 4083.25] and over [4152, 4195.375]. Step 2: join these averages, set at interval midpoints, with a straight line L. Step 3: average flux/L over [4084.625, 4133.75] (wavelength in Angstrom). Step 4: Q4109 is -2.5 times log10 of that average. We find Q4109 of 0.157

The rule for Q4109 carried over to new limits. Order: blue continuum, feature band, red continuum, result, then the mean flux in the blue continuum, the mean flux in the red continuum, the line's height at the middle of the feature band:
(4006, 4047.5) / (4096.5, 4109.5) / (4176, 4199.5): 0.43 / 11.6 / 10.7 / 11.2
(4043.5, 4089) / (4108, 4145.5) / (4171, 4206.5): 0.04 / 11.6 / 10.6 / 11.1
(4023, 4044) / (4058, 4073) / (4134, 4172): -0.02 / 11.4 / 10.9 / 11.3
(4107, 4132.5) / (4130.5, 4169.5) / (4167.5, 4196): -0.04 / 10.4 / 10.7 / 10.6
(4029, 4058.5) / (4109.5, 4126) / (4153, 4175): 0.07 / 11.8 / 10.8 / 11.2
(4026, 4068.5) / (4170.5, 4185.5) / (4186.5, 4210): 0.05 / 11.7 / 10.8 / 10.9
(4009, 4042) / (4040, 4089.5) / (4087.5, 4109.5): -0.16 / 11.7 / 8.46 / 9.93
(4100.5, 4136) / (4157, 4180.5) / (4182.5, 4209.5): -0.02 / 9.89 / 10.7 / 10.4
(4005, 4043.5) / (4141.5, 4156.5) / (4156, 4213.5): 0.00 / 11.6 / 10.8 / 11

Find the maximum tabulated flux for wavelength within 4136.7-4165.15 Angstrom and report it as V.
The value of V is 11.5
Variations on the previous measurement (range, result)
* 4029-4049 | 12.8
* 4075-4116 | 11.3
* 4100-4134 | 11.4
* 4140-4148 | 10.8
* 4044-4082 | 13.1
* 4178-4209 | 11.6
